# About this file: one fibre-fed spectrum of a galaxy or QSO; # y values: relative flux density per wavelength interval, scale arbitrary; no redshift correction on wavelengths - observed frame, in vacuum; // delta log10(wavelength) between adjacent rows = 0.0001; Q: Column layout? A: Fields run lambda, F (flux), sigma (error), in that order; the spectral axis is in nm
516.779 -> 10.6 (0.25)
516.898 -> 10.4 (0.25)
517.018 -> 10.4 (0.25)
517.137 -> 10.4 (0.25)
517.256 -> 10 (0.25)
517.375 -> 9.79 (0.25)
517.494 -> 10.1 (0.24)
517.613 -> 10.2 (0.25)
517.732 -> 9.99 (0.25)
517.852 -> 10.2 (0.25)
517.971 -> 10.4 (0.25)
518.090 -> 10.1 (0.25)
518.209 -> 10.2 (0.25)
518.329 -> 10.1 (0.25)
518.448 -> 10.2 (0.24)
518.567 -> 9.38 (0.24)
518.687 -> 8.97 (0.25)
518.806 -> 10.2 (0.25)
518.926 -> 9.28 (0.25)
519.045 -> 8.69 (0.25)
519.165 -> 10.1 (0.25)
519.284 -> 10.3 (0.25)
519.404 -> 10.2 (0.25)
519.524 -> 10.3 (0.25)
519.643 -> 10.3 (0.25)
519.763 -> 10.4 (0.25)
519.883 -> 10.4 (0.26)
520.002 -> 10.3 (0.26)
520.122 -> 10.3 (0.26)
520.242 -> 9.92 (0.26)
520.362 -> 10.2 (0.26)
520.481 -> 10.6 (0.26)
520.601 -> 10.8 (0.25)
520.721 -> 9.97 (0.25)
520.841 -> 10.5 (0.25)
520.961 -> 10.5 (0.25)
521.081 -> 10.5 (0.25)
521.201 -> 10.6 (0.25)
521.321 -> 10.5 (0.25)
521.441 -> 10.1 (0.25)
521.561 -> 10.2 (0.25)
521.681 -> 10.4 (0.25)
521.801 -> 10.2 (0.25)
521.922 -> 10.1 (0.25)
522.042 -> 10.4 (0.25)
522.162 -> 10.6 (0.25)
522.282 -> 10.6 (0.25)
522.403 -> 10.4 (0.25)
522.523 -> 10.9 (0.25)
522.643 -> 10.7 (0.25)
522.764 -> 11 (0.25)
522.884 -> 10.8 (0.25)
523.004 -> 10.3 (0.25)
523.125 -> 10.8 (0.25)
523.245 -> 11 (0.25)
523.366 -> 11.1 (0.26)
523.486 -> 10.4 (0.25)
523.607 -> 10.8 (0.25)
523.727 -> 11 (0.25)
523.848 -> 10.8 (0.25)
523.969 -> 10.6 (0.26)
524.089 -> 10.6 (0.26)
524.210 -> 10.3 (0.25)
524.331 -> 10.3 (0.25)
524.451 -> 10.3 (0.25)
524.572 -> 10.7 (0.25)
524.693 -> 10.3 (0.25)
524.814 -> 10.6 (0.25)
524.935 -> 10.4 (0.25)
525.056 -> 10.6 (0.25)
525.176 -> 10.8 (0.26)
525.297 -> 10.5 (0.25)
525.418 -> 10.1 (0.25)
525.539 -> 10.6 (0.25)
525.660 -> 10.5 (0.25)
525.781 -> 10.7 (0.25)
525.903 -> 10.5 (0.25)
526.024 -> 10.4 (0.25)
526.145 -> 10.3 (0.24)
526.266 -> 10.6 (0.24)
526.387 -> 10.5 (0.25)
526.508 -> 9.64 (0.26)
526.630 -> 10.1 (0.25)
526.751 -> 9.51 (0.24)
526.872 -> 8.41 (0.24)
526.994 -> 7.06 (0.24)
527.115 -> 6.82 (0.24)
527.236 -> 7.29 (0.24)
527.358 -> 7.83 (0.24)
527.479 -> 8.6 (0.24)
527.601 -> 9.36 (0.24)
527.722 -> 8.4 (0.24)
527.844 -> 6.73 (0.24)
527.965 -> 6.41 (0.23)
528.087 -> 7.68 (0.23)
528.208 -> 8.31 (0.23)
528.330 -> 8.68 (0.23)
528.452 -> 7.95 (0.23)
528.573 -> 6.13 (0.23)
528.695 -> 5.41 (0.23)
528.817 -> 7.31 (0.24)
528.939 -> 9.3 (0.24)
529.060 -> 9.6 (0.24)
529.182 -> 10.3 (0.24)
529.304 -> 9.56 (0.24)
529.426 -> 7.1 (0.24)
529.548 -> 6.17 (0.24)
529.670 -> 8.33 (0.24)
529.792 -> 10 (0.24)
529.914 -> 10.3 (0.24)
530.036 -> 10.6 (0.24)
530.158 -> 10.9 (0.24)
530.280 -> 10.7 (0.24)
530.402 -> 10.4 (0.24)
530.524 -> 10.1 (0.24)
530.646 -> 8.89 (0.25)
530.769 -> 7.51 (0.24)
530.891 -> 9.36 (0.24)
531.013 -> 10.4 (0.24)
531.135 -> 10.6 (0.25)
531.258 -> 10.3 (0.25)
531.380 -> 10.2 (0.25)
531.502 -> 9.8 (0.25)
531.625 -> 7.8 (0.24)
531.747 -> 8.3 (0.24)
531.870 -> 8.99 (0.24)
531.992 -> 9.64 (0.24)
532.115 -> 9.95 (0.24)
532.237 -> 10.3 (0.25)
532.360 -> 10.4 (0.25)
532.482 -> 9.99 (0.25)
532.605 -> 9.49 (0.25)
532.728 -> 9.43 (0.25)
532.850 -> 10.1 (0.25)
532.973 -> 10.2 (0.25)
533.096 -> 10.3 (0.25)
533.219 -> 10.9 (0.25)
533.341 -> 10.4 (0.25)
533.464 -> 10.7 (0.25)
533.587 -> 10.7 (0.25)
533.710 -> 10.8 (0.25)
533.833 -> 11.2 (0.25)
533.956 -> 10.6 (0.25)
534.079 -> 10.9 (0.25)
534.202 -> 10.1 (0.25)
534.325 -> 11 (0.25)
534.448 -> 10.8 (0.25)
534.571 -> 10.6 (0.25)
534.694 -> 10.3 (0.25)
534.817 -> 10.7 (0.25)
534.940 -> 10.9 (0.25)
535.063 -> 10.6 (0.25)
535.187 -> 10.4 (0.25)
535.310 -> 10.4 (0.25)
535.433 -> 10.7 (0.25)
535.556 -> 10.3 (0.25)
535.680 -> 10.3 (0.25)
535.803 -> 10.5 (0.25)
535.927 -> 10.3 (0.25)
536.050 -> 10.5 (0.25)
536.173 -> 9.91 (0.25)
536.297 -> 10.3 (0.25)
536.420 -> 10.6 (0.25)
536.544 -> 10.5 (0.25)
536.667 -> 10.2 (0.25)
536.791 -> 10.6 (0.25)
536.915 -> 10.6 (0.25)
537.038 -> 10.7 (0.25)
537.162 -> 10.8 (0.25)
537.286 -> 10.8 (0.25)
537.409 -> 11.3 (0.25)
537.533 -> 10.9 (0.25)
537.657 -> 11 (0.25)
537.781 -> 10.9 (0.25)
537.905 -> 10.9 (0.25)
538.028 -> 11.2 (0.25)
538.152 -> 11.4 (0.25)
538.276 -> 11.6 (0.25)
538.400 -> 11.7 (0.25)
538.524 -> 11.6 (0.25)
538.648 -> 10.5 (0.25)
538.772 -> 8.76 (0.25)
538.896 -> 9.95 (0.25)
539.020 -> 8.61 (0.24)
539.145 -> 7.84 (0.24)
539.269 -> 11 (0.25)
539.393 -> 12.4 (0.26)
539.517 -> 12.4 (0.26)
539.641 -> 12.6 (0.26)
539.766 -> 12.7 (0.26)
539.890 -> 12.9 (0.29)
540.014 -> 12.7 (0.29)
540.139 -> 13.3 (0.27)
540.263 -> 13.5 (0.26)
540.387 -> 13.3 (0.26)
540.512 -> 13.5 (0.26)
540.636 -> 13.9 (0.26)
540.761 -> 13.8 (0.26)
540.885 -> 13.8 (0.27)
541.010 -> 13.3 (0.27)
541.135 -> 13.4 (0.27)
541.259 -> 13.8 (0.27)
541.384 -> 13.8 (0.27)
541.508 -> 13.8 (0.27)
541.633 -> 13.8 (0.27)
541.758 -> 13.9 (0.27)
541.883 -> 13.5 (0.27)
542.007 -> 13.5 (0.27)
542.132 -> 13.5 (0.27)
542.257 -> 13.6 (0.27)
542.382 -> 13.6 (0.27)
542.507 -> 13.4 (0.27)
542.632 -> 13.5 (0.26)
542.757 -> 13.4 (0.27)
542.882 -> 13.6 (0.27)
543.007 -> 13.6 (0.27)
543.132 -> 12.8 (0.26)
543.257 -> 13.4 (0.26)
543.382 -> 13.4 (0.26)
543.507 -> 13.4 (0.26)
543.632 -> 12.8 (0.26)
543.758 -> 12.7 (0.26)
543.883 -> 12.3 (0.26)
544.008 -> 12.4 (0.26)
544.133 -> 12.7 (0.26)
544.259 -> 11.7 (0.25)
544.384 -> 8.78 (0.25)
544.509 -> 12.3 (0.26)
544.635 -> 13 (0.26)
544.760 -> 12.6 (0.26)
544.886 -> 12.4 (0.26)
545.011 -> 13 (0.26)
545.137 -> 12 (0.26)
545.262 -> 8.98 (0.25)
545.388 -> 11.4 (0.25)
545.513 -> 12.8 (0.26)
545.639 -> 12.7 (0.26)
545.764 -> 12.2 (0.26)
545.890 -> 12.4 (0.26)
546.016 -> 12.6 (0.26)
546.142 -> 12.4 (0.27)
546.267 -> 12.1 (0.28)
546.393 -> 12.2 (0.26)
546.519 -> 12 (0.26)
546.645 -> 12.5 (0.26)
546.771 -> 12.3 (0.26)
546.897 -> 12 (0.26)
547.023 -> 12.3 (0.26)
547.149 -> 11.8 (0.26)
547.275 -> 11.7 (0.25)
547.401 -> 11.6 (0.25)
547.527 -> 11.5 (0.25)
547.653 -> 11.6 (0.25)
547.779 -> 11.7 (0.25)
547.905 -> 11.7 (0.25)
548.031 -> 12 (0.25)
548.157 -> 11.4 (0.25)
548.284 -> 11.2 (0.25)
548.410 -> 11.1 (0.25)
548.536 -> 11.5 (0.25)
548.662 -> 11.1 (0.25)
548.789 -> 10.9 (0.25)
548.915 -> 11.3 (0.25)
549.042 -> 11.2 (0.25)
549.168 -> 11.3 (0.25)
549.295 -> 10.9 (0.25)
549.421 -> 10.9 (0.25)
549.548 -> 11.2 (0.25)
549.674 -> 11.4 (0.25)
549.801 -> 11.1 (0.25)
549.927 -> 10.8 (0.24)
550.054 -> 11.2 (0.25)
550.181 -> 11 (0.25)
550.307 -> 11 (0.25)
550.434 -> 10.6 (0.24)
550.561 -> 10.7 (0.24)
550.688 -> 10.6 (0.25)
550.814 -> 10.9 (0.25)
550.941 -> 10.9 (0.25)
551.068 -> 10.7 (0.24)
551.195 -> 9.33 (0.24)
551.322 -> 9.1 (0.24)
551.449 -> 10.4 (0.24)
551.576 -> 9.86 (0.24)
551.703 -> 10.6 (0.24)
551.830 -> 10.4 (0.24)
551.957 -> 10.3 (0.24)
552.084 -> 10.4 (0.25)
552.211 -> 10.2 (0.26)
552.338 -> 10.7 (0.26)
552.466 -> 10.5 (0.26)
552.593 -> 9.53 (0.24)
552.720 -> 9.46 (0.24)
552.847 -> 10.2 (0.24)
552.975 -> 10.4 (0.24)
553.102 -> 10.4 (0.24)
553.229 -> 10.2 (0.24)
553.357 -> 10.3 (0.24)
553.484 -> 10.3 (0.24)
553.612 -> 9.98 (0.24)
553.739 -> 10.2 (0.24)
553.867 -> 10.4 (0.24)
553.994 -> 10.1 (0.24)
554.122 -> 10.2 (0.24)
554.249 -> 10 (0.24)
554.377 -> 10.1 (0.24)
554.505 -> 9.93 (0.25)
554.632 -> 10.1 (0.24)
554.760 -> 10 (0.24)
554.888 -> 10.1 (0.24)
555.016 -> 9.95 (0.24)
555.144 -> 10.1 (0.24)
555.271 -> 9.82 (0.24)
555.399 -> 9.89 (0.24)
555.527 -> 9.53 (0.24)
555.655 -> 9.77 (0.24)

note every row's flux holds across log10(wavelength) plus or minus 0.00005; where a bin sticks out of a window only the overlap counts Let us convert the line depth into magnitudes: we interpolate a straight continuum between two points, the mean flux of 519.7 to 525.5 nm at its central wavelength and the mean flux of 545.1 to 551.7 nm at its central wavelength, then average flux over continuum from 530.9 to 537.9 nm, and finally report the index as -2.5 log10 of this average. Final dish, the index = 0.05 mag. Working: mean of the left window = 10.5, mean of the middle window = 10.4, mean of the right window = 11.3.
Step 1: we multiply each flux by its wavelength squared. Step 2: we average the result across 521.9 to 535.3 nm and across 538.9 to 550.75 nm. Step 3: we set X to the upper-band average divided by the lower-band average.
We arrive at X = 1.3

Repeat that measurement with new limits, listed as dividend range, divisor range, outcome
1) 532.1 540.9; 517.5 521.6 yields 1.15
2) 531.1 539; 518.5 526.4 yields 1.05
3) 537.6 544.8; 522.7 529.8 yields 1.40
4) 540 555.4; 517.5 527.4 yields 1.26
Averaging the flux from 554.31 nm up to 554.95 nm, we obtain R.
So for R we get 10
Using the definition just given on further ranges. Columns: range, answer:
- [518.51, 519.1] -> 9.31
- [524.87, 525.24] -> 10.6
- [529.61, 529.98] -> 9.56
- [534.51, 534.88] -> 10.5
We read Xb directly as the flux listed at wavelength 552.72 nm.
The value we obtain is 9.46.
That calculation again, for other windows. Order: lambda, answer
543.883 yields 12.3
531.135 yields 10.6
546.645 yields 12.5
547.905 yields 11.7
